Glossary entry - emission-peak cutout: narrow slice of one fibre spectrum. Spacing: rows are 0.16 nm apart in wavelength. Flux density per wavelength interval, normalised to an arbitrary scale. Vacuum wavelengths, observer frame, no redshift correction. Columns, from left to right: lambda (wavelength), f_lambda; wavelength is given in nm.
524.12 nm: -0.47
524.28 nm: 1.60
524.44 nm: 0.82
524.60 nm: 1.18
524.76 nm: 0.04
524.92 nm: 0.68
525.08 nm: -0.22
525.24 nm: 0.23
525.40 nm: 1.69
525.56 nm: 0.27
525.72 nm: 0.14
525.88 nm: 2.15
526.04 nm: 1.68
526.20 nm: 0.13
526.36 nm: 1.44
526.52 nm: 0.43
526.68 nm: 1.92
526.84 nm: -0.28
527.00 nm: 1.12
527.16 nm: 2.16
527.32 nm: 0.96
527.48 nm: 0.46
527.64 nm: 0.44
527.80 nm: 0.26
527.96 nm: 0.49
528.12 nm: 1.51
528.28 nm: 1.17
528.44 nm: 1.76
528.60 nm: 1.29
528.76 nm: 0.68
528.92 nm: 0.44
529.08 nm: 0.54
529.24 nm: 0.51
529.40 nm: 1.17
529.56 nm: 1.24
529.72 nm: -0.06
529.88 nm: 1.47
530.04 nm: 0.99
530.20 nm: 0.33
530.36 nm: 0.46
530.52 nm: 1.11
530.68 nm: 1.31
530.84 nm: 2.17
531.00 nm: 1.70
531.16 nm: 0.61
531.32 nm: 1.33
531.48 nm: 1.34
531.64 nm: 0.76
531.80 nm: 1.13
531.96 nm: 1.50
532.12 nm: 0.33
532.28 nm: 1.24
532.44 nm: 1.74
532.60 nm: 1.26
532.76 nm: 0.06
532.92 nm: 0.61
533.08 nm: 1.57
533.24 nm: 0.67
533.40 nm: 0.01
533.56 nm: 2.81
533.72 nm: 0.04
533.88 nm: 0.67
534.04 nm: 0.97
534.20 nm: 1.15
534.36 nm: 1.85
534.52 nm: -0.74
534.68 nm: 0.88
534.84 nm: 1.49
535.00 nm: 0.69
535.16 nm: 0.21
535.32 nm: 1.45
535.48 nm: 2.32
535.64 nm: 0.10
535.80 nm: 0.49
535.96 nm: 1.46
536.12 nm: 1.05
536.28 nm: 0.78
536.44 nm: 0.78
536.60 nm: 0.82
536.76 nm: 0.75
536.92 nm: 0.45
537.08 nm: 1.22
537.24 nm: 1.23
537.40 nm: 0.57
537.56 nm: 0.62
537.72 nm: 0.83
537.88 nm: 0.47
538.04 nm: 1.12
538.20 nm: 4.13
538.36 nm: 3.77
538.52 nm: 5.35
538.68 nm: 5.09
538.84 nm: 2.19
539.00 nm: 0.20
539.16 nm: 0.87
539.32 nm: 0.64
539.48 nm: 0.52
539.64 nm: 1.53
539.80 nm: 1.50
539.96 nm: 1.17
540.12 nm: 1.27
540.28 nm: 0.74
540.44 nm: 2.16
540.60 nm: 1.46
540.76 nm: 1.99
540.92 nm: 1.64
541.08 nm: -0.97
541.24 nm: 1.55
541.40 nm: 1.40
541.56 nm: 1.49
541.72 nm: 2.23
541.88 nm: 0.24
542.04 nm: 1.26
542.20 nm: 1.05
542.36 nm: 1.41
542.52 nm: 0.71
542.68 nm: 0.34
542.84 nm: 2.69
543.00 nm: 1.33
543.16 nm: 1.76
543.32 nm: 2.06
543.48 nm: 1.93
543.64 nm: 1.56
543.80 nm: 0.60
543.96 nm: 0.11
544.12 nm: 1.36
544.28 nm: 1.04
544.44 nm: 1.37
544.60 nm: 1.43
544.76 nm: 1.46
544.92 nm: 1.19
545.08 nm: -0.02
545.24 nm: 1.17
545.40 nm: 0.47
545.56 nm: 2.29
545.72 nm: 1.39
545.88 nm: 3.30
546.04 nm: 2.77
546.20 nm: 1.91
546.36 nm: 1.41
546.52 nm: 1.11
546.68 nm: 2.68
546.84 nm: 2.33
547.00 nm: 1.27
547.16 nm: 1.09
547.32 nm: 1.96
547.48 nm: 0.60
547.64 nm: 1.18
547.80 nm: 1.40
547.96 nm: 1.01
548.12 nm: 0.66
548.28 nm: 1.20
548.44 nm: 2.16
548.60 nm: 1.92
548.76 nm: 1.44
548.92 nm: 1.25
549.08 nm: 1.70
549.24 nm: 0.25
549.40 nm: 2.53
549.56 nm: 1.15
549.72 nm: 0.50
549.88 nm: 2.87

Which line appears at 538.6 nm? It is [O II]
